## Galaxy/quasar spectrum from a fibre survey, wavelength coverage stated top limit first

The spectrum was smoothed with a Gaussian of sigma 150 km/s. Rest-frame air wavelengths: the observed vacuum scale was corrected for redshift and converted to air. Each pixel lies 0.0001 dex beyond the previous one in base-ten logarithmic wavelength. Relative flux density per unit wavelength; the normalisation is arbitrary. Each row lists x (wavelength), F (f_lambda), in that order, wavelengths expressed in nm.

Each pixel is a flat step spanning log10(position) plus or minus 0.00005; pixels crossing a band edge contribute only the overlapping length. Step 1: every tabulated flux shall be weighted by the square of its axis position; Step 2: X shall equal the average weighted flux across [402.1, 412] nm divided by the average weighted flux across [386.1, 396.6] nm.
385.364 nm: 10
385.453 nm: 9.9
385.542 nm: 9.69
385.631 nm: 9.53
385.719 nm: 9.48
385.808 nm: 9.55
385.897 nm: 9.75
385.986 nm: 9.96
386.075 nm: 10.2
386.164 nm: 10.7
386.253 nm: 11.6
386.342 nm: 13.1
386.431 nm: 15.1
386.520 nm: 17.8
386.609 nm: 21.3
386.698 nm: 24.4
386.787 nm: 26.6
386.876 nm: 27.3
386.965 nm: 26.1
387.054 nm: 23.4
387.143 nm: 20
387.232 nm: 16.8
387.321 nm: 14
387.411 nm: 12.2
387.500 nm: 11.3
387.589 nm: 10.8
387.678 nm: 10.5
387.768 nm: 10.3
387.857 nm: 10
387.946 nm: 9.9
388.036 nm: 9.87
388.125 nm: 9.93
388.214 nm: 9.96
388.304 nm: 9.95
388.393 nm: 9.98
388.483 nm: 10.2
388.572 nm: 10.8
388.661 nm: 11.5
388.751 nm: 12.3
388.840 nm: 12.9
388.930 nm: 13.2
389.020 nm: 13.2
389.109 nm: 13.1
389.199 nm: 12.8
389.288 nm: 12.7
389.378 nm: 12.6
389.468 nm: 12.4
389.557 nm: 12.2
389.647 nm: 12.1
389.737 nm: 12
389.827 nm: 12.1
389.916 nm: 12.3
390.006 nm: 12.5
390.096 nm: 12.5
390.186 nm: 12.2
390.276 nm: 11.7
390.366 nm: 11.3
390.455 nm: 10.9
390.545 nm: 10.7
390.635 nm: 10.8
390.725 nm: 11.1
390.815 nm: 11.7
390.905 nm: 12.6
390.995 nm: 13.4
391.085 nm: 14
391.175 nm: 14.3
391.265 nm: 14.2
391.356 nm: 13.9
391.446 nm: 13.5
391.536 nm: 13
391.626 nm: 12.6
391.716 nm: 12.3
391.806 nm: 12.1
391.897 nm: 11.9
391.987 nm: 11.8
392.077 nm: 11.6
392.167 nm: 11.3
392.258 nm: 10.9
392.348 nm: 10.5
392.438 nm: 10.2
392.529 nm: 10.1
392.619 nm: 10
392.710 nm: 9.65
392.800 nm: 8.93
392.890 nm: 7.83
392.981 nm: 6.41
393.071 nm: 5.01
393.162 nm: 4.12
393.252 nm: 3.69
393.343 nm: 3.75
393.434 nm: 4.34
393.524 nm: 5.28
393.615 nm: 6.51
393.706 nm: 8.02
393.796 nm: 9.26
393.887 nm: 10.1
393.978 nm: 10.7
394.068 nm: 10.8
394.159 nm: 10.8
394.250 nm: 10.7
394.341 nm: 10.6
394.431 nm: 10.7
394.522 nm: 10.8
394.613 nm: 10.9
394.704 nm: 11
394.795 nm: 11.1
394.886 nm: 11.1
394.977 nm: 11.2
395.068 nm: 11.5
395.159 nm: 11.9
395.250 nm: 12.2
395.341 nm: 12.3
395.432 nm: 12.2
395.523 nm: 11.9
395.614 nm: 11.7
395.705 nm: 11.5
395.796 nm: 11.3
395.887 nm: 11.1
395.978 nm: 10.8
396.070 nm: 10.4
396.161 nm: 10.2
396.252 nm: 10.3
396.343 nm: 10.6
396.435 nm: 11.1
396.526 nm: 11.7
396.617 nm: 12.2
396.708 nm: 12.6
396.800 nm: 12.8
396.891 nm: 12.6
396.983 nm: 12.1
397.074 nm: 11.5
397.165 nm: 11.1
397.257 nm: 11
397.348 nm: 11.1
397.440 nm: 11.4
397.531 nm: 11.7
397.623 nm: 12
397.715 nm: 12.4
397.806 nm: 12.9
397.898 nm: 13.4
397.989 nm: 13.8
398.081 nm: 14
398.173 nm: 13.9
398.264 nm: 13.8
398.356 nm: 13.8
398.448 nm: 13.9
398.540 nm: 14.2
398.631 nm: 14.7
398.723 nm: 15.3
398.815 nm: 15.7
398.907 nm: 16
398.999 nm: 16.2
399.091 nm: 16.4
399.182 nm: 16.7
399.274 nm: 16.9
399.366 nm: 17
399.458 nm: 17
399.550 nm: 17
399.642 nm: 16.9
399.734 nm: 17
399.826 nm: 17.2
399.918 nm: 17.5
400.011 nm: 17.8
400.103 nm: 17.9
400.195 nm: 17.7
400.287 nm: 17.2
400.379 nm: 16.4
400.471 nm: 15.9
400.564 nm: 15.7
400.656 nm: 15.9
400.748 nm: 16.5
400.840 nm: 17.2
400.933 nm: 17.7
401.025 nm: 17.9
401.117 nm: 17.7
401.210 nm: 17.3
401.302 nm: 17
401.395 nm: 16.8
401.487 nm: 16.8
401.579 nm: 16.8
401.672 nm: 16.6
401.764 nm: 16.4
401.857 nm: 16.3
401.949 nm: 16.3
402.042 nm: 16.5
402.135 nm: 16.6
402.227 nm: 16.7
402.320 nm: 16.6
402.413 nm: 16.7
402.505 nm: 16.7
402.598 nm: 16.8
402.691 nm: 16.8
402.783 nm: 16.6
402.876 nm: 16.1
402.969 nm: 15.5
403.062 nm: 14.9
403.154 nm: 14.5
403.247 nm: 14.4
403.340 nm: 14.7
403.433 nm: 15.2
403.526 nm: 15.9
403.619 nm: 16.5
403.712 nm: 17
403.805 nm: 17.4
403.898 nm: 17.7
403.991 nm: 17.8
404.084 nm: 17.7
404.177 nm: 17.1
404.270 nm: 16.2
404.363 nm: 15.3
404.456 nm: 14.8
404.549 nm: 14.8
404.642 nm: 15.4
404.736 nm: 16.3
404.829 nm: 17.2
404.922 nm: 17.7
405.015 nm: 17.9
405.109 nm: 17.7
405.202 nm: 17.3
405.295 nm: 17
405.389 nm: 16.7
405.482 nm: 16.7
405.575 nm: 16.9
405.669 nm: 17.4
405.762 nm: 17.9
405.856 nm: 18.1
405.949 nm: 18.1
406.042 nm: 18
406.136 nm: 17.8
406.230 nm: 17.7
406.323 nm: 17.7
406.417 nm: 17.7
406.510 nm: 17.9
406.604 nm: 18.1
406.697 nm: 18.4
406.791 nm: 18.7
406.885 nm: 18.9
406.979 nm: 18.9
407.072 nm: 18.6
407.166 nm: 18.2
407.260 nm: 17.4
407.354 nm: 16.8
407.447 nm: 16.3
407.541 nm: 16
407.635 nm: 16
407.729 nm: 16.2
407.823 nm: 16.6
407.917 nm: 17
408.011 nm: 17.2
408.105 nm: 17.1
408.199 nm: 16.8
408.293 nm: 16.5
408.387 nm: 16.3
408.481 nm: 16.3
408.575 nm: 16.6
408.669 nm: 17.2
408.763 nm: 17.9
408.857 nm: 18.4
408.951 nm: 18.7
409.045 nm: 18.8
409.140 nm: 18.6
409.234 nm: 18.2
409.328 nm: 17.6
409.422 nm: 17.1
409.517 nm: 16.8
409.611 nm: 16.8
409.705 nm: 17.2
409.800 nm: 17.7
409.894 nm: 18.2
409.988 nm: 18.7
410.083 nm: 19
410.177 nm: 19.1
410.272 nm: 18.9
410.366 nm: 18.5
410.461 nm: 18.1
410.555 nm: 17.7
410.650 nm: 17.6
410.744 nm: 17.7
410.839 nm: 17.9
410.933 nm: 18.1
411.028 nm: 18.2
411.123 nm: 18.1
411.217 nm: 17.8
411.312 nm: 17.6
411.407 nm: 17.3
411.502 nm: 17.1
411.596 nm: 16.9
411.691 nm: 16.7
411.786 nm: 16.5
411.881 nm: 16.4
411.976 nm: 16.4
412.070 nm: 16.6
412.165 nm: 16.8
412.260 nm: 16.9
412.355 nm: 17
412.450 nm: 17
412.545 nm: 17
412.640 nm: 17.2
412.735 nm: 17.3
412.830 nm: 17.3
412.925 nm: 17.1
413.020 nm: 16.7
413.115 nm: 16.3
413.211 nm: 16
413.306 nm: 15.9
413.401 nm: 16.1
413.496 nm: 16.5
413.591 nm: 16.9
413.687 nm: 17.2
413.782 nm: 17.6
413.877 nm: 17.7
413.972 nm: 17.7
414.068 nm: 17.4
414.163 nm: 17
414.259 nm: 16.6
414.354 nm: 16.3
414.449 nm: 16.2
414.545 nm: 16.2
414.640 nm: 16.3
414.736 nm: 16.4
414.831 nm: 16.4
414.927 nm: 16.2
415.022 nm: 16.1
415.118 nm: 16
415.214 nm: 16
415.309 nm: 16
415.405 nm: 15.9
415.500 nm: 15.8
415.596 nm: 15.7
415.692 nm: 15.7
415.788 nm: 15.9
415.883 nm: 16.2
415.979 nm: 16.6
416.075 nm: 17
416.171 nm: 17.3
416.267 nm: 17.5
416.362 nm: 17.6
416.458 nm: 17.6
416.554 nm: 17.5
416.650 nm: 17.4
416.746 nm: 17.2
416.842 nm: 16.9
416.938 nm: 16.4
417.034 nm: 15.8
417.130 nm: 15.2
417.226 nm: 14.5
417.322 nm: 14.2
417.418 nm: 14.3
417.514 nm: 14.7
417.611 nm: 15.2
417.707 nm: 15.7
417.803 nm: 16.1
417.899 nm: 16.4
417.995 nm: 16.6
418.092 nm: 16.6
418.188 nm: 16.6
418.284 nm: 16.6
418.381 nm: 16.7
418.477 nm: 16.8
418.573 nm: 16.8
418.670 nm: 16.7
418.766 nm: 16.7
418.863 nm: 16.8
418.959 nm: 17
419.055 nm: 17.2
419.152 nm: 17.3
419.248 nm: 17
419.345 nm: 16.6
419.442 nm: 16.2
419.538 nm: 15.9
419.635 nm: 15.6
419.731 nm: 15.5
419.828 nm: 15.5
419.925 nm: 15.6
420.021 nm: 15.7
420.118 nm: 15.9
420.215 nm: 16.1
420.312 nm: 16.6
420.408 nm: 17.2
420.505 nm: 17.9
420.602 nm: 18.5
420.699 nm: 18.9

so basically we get 1.57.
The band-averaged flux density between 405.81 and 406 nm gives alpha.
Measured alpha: 18.2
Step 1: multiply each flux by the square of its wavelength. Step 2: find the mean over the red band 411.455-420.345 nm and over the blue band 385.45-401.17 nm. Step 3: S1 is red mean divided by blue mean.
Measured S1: 1.45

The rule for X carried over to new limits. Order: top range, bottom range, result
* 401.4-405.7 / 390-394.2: 1.70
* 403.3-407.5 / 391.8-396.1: 1.85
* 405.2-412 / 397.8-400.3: 1.16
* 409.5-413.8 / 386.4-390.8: 1.43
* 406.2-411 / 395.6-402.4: 1.26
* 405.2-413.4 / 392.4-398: 1.81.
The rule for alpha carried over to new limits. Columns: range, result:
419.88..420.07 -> 15.7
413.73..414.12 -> 17.6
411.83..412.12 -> 16.5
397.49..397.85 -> 12.2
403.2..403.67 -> 15.3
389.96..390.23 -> 12.4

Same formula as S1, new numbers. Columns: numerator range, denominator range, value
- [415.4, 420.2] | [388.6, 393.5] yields 1.68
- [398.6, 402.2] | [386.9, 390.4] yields 1.39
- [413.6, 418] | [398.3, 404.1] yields 1.07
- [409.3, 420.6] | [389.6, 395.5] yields 1.76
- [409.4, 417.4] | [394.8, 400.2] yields 1.36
